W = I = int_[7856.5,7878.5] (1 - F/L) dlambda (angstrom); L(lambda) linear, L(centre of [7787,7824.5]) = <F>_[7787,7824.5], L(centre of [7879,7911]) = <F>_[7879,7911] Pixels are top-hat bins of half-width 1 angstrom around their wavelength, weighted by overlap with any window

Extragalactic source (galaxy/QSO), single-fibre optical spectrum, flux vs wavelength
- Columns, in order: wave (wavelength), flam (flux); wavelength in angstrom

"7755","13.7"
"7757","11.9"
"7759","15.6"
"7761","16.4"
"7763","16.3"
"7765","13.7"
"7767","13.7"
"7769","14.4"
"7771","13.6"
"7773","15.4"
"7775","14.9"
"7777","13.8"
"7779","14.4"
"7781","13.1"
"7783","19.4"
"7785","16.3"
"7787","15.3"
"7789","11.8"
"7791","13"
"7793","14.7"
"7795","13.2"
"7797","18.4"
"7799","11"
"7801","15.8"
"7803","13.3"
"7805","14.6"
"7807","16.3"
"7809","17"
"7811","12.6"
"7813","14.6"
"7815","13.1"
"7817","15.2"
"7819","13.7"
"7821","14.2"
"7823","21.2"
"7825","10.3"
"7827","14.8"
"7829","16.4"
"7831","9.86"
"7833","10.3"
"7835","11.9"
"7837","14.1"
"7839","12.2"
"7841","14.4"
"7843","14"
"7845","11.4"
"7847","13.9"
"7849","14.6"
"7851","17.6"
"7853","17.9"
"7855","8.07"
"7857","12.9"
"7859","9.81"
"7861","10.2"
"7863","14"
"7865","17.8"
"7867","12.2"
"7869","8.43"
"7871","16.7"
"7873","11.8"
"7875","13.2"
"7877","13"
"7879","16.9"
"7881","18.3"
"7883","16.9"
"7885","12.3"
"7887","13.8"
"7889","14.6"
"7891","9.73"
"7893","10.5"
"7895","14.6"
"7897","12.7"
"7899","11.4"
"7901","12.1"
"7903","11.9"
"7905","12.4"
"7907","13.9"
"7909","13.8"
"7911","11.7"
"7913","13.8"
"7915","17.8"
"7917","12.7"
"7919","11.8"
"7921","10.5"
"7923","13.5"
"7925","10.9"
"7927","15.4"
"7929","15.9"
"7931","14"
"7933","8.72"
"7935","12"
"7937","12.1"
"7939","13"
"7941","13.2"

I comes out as 1.4 angstrom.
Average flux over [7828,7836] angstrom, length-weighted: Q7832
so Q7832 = 12.1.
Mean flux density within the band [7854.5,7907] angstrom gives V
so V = 13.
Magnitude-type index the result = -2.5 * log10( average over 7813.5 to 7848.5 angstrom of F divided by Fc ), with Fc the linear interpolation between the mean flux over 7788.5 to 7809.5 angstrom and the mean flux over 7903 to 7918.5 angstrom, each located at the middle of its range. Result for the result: 0.05 mag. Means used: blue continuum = 14.5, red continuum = 13.5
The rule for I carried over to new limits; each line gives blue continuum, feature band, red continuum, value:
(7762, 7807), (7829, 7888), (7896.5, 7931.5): 1.2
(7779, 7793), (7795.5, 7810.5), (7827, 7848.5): -0.9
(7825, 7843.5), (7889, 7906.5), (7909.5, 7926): 1.0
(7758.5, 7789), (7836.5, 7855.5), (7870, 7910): 0.1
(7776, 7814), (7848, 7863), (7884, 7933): 0.7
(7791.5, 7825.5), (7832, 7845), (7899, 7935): 1.4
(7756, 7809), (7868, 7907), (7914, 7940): 0.5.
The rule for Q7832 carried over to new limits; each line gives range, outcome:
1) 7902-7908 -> 12.7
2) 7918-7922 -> 11.2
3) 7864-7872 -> 13.8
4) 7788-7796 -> 13.2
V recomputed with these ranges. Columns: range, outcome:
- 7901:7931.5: 13.3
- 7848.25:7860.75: 13.3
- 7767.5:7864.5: 14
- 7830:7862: 12.7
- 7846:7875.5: 13.3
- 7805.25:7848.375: 13.9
